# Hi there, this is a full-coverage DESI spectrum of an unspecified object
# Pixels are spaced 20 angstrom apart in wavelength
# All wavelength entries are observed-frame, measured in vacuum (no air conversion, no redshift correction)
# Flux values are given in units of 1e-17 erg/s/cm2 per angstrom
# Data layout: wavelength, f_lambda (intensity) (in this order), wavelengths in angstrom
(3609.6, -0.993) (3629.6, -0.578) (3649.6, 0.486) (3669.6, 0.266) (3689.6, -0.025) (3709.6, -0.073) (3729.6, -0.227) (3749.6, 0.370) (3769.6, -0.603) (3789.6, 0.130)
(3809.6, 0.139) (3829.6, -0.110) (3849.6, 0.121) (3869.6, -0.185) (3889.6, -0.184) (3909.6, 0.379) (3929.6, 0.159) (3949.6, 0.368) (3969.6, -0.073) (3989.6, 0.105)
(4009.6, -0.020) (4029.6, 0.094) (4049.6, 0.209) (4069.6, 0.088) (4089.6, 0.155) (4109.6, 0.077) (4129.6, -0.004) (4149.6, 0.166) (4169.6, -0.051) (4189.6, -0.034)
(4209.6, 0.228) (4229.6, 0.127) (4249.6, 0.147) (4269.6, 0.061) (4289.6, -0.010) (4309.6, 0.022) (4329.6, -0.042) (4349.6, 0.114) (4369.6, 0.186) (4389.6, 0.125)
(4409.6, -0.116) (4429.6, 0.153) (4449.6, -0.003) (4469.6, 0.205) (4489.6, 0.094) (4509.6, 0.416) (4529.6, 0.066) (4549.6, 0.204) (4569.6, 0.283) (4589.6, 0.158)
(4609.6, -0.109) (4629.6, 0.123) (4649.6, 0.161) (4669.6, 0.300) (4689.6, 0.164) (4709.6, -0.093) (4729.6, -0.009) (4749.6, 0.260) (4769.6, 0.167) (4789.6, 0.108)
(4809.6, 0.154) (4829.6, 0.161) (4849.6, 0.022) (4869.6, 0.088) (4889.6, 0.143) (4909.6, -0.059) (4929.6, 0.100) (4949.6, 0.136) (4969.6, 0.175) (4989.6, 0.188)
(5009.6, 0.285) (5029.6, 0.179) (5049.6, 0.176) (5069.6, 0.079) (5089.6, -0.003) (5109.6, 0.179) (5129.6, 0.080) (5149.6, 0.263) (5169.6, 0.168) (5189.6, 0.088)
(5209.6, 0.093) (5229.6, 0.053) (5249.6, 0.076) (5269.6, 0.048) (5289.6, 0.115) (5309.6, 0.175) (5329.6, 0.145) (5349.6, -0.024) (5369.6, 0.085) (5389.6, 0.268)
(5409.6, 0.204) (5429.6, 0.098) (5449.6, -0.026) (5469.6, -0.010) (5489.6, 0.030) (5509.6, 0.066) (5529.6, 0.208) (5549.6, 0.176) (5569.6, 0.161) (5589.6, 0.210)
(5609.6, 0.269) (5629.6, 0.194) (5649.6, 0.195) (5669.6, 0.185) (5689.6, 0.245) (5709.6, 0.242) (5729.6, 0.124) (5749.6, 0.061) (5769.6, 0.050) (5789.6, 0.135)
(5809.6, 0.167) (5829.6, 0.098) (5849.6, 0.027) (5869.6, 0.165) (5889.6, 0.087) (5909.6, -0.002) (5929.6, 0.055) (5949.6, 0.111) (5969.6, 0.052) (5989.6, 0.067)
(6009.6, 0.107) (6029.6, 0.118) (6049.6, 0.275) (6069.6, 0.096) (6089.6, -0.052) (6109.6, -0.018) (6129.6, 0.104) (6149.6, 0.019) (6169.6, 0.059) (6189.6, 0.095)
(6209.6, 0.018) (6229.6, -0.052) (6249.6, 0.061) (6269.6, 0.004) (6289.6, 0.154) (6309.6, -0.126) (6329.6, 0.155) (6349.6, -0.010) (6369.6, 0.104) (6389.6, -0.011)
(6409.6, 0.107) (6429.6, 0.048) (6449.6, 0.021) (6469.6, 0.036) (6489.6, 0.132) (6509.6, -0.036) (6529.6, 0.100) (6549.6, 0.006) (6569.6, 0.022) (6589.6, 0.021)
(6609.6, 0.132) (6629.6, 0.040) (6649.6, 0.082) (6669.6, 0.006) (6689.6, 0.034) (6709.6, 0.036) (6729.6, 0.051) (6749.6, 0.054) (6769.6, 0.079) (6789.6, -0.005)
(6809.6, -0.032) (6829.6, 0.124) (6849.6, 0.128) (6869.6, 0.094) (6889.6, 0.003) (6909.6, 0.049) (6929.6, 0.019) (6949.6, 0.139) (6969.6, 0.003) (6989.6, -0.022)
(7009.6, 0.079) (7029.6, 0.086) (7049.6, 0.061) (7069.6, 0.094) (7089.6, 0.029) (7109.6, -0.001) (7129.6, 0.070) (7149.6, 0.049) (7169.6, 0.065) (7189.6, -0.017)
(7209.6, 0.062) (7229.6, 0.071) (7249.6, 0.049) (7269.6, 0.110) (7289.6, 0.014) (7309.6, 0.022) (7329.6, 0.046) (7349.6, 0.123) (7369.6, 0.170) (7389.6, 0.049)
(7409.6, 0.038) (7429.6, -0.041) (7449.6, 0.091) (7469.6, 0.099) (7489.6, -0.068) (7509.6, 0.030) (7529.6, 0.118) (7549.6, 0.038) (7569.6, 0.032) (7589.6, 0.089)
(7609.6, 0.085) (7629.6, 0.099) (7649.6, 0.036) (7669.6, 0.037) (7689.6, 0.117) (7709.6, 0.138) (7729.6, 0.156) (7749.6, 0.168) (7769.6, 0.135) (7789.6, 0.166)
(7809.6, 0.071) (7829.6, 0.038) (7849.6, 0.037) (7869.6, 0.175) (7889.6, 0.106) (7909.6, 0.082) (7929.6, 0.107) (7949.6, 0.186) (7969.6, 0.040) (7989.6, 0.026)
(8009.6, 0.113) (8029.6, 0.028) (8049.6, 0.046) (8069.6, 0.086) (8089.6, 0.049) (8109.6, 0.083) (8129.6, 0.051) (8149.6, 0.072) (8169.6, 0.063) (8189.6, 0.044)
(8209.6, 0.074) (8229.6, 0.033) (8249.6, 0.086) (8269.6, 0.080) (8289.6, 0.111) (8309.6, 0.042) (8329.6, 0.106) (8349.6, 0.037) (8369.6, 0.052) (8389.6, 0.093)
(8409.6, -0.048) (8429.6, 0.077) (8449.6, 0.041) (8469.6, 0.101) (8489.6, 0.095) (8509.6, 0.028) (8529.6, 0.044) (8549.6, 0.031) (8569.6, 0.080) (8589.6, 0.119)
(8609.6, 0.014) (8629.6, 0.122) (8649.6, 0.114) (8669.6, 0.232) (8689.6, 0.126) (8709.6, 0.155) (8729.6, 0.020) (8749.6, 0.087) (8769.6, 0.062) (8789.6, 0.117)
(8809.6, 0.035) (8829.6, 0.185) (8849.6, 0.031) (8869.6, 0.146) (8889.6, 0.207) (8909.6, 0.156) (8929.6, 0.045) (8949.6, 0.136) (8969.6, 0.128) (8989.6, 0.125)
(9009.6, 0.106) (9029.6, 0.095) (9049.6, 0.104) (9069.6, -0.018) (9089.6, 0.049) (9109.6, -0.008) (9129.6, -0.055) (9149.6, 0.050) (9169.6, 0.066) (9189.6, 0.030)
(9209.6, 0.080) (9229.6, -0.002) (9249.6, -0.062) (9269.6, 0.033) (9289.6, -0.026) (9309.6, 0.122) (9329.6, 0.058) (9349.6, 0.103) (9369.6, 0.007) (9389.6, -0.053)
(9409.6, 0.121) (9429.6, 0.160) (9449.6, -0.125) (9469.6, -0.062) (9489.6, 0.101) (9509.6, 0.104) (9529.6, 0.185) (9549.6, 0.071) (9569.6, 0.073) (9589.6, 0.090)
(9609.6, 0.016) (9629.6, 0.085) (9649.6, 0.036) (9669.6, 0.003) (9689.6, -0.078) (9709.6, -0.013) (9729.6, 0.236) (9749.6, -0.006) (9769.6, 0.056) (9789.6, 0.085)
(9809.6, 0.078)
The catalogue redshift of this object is 0.21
